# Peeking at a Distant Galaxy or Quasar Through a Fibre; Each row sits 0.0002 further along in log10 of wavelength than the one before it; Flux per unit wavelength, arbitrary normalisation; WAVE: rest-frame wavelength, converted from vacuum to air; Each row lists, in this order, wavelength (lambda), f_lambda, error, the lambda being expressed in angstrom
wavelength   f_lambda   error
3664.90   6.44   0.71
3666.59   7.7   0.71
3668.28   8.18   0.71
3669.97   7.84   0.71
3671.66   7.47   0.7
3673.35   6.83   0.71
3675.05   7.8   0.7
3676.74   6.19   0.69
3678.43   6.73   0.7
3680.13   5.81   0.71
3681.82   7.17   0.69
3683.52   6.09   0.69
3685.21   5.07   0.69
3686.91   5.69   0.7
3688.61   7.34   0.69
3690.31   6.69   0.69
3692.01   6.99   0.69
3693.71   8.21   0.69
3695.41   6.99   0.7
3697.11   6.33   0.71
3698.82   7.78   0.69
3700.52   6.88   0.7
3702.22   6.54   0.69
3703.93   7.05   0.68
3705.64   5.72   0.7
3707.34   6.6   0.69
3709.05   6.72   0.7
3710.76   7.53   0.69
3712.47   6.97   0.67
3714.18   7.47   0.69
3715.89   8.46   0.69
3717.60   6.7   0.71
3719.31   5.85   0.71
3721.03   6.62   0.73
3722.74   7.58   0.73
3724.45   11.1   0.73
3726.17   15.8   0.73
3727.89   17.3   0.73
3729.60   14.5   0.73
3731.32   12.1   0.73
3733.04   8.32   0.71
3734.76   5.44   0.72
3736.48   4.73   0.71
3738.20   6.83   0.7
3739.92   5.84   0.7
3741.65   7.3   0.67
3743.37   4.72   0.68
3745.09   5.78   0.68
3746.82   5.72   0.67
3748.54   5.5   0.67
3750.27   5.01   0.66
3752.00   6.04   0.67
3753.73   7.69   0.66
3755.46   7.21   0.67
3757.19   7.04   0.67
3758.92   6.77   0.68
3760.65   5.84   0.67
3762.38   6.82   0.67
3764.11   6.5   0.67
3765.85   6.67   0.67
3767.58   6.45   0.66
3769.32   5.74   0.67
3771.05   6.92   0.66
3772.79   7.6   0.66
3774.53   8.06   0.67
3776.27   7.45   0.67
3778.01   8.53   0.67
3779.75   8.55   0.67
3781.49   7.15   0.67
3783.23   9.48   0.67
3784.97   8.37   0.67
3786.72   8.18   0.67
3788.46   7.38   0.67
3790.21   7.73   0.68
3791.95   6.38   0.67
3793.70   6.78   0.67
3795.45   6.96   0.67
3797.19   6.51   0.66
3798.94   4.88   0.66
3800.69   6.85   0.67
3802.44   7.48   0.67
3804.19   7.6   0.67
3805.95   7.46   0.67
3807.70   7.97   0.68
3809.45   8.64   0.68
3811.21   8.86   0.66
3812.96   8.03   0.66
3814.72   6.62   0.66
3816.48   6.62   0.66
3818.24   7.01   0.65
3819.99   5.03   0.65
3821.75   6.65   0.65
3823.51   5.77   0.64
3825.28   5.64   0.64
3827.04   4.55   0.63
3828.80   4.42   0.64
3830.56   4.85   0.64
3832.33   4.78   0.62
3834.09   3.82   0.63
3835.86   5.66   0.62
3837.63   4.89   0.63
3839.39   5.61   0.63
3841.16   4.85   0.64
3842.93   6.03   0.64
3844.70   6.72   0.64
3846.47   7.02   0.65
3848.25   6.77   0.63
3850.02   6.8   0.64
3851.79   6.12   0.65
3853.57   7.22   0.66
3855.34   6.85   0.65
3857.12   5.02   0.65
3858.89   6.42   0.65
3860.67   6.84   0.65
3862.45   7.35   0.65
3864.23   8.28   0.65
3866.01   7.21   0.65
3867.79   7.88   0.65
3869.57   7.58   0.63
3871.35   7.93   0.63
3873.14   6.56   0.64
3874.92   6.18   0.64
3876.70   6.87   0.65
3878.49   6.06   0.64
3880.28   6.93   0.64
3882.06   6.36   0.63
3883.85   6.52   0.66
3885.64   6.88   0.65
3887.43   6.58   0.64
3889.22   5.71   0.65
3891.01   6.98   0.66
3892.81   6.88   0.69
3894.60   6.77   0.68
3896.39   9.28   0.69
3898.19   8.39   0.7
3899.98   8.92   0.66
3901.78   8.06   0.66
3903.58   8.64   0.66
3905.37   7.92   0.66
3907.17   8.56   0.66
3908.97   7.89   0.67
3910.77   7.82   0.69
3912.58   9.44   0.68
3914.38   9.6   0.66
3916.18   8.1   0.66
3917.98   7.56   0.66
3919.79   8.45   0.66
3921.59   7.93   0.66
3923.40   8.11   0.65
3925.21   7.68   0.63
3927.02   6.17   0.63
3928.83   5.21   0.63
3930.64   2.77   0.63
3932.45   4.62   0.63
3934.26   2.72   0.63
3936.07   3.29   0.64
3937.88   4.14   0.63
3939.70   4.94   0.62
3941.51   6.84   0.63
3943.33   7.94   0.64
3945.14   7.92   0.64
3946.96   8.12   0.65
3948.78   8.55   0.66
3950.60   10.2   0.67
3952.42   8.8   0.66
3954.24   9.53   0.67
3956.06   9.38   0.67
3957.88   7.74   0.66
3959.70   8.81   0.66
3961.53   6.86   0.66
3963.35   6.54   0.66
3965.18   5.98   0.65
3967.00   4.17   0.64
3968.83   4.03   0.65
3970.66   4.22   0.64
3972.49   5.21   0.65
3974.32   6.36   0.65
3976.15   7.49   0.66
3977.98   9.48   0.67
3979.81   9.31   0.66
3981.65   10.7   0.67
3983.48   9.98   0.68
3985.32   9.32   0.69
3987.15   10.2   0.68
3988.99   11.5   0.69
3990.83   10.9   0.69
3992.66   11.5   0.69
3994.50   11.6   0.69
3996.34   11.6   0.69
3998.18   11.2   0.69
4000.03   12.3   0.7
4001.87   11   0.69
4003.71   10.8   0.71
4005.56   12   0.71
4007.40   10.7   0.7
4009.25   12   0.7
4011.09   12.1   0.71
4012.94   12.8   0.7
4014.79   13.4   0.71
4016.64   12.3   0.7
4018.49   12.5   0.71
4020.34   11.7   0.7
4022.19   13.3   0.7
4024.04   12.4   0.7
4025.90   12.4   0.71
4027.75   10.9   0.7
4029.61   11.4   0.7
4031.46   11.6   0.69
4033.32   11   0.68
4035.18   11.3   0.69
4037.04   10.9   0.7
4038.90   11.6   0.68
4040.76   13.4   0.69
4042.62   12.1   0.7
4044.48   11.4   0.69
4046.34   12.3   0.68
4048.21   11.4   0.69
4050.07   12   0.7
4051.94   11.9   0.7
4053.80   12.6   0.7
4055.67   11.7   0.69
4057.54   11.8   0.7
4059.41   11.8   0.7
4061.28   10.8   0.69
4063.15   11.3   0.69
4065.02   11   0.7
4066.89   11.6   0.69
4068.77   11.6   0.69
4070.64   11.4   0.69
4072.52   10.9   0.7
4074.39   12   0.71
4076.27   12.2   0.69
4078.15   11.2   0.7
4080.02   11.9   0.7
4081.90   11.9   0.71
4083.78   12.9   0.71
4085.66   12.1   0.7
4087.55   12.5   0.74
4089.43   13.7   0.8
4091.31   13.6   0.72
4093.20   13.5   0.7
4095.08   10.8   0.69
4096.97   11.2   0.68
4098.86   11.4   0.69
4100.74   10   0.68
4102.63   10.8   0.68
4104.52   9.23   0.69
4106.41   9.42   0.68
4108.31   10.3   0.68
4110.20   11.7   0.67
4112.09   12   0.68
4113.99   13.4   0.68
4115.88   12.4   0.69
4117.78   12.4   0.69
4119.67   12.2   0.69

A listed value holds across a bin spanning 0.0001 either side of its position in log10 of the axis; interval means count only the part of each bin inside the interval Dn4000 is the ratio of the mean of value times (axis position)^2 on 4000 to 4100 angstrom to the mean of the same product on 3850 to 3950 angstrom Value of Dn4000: 1.83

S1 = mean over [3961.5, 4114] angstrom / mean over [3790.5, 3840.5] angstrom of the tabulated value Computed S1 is 1.74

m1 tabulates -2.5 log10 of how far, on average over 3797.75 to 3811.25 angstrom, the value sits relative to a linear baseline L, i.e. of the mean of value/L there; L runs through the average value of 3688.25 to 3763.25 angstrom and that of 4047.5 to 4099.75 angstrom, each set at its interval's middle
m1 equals 0.158 mag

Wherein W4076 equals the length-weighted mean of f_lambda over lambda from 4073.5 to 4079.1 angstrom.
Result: 11.8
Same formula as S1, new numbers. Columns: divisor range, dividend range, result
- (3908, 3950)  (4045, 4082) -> 1.71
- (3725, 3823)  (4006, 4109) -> 1.57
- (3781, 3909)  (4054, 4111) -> 1.69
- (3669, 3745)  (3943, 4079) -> 1.38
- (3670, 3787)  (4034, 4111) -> 1.58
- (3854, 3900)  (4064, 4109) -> 1.65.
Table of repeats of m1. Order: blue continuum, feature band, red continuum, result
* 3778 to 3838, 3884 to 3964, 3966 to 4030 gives 0.21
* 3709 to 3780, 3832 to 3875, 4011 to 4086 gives 0.38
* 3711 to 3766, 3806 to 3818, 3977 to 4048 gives 0.13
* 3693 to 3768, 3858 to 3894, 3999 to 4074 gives 0.35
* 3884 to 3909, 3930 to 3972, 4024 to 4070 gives 0.37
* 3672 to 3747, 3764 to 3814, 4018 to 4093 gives 0.15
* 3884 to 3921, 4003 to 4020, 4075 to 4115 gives -0.20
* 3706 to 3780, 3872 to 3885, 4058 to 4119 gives 0.37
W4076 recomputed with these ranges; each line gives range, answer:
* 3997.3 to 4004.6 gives 11.3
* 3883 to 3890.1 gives 6.42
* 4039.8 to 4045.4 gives 12.3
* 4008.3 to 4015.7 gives 12.6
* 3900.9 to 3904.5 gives 8.36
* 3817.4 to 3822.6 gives 6.23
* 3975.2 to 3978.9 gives 8.48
